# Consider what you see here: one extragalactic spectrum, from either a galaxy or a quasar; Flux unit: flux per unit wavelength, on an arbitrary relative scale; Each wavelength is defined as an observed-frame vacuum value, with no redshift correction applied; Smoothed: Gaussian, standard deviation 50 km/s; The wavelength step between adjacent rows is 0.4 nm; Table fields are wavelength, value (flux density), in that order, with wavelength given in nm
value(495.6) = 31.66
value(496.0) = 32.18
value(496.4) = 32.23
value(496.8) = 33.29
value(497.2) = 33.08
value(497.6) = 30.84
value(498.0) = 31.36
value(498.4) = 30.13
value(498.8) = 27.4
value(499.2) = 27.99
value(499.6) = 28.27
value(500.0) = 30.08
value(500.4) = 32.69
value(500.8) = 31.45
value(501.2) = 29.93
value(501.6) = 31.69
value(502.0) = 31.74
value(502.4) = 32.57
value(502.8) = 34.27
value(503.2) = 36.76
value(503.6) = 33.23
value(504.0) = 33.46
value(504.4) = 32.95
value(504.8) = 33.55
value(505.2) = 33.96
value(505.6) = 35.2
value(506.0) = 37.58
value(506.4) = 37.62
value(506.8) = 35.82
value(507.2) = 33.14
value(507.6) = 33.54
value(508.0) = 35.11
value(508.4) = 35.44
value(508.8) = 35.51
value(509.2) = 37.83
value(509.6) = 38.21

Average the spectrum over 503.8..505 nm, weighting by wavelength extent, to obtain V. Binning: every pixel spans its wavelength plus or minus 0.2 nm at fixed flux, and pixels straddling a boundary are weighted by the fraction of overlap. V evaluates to 33.3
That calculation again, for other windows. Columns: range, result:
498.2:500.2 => 28.8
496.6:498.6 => 31.7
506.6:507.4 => 34.5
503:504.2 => 34.5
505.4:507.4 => 35.9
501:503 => 32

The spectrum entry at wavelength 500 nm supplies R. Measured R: 30.08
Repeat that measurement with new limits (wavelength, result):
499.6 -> 28.27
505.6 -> 35.2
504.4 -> 32.95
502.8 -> 34.27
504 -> 33.46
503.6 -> 33.23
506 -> 37.58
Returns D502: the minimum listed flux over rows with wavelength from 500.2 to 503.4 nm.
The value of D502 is 29.93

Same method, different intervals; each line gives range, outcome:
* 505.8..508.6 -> 33.14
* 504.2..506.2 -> 32.95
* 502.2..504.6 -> 32.57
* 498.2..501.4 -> 27.4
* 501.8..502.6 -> 31.74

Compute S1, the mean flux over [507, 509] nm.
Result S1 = 34.5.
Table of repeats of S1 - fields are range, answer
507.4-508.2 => 34.3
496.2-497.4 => 32.9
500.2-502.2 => 31.5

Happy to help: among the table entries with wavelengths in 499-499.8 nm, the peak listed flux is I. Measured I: 28.27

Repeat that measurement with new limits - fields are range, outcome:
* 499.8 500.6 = 32.69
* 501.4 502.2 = 31.74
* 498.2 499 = 30.13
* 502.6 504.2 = 36.76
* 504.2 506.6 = 37.62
